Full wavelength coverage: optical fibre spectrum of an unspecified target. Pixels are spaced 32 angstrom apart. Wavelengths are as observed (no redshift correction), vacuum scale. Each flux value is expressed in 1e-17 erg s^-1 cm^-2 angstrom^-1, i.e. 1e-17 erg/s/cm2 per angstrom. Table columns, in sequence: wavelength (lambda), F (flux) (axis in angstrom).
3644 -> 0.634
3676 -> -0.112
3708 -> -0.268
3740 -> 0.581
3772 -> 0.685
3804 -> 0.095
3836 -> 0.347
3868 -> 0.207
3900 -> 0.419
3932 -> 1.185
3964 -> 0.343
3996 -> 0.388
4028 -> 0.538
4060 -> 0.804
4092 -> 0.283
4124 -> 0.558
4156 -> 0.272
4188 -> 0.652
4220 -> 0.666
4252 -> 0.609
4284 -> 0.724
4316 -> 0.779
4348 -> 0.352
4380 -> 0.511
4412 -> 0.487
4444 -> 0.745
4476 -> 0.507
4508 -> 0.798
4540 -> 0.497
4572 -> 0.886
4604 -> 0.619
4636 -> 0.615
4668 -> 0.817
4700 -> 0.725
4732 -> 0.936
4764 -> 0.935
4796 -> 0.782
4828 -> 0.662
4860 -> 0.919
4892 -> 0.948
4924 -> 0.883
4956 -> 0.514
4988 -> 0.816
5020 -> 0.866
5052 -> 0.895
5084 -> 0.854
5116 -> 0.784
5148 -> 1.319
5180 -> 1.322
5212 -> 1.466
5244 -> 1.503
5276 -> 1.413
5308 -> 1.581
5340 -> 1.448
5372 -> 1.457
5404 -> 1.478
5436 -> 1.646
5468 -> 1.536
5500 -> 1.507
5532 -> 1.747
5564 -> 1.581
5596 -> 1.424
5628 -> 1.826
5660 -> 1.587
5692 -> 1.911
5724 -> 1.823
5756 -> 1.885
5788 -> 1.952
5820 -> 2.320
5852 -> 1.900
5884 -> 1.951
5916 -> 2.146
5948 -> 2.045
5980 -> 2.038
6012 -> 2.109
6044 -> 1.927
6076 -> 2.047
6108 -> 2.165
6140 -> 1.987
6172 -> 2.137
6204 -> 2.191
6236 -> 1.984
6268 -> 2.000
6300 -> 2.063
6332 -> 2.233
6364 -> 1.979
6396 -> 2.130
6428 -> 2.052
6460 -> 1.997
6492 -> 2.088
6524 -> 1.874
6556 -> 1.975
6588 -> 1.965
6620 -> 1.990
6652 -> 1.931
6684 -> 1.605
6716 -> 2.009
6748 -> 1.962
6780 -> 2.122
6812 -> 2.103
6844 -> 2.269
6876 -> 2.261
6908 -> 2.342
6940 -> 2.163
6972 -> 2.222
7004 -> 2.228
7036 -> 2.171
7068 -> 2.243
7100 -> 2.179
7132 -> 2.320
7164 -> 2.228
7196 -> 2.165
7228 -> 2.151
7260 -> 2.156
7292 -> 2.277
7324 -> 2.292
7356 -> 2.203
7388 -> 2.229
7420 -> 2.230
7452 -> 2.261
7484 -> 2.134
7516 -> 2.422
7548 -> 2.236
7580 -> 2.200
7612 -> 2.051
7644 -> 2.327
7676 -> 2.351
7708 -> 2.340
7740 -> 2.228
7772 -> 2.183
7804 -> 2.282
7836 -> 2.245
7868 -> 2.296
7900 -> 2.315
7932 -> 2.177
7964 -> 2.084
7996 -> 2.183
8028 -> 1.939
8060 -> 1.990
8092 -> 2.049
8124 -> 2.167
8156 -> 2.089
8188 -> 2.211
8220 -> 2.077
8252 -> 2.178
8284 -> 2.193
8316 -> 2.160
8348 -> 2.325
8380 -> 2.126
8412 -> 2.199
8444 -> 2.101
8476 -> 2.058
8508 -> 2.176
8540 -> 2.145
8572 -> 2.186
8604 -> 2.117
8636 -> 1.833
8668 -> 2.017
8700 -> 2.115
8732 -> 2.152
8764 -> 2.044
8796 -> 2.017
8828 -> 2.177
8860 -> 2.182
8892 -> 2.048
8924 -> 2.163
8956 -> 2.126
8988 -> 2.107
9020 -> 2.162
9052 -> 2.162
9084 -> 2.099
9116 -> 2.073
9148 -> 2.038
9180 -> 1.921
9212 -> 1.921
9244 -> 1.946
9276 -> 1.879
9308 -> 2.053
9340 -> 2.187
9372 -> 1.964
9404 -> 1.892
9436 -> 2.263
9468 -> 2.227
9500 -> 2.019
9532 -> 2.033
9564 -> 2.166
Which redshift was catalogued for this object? 0.290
